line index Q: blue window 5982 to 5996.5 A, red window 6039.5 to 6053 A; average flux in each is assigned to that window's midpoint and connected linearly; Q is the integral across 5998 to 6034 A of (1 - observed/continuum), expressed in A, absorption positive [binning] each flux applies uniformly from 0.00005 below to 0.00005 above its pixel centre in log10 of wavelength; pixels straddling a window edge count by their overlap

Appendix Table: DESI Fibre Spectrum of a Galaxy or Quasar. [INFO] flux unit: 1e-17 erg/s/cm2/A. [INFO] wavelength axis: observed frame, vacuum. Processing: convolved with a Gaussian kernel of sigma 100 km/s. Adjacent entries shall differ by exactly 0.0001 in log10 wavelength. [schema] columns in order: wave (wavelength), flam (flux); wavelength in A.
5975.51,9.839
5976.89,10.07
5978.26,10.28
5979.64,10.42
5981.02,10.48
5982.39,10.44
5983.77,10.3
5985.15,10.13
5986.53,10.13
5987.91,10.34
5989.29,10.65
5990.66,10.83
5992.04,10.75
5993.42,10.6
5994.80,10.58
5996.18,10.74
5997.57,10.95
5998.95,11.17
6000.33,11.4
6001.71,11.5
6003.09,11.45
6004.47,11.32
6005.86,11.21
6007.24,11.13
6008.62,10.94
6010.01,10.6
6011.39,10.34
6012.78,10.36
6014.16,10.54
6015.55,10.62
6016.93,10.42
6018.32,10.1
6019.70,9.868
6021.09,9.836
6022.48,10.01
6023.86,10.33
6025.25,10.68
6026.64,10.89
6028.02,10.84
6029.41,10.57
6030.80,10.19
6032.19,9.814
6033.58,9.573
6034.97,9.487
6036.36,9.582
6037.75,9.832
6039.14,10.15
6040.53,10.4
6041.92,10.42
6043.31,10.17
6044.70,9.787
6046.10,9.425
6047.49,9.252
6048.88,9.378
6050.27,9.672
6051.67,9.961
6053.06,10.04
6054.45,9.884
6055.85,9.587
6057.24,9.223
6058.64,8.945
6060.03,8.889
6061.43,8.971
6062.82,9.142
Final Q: -1.5 A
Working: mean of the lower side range 10.5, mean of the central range 10.6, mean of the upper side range 9.85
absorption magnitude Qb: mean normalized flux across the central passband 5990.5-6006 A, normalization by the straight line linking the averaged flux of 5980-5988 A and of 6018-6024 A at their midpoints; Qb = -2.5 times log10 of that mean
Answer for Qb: -0.087 mag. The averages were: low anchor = 10.3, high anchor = 10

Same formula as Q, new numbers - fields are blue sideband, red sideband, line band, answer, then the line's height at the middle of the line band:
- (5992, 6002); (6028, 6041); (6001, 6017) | -0.4 A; 10.6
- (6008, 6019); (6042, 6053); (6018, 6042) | -0.1 A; 10.1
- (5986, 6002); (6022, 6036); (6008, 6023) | 0.2 A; 10.4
